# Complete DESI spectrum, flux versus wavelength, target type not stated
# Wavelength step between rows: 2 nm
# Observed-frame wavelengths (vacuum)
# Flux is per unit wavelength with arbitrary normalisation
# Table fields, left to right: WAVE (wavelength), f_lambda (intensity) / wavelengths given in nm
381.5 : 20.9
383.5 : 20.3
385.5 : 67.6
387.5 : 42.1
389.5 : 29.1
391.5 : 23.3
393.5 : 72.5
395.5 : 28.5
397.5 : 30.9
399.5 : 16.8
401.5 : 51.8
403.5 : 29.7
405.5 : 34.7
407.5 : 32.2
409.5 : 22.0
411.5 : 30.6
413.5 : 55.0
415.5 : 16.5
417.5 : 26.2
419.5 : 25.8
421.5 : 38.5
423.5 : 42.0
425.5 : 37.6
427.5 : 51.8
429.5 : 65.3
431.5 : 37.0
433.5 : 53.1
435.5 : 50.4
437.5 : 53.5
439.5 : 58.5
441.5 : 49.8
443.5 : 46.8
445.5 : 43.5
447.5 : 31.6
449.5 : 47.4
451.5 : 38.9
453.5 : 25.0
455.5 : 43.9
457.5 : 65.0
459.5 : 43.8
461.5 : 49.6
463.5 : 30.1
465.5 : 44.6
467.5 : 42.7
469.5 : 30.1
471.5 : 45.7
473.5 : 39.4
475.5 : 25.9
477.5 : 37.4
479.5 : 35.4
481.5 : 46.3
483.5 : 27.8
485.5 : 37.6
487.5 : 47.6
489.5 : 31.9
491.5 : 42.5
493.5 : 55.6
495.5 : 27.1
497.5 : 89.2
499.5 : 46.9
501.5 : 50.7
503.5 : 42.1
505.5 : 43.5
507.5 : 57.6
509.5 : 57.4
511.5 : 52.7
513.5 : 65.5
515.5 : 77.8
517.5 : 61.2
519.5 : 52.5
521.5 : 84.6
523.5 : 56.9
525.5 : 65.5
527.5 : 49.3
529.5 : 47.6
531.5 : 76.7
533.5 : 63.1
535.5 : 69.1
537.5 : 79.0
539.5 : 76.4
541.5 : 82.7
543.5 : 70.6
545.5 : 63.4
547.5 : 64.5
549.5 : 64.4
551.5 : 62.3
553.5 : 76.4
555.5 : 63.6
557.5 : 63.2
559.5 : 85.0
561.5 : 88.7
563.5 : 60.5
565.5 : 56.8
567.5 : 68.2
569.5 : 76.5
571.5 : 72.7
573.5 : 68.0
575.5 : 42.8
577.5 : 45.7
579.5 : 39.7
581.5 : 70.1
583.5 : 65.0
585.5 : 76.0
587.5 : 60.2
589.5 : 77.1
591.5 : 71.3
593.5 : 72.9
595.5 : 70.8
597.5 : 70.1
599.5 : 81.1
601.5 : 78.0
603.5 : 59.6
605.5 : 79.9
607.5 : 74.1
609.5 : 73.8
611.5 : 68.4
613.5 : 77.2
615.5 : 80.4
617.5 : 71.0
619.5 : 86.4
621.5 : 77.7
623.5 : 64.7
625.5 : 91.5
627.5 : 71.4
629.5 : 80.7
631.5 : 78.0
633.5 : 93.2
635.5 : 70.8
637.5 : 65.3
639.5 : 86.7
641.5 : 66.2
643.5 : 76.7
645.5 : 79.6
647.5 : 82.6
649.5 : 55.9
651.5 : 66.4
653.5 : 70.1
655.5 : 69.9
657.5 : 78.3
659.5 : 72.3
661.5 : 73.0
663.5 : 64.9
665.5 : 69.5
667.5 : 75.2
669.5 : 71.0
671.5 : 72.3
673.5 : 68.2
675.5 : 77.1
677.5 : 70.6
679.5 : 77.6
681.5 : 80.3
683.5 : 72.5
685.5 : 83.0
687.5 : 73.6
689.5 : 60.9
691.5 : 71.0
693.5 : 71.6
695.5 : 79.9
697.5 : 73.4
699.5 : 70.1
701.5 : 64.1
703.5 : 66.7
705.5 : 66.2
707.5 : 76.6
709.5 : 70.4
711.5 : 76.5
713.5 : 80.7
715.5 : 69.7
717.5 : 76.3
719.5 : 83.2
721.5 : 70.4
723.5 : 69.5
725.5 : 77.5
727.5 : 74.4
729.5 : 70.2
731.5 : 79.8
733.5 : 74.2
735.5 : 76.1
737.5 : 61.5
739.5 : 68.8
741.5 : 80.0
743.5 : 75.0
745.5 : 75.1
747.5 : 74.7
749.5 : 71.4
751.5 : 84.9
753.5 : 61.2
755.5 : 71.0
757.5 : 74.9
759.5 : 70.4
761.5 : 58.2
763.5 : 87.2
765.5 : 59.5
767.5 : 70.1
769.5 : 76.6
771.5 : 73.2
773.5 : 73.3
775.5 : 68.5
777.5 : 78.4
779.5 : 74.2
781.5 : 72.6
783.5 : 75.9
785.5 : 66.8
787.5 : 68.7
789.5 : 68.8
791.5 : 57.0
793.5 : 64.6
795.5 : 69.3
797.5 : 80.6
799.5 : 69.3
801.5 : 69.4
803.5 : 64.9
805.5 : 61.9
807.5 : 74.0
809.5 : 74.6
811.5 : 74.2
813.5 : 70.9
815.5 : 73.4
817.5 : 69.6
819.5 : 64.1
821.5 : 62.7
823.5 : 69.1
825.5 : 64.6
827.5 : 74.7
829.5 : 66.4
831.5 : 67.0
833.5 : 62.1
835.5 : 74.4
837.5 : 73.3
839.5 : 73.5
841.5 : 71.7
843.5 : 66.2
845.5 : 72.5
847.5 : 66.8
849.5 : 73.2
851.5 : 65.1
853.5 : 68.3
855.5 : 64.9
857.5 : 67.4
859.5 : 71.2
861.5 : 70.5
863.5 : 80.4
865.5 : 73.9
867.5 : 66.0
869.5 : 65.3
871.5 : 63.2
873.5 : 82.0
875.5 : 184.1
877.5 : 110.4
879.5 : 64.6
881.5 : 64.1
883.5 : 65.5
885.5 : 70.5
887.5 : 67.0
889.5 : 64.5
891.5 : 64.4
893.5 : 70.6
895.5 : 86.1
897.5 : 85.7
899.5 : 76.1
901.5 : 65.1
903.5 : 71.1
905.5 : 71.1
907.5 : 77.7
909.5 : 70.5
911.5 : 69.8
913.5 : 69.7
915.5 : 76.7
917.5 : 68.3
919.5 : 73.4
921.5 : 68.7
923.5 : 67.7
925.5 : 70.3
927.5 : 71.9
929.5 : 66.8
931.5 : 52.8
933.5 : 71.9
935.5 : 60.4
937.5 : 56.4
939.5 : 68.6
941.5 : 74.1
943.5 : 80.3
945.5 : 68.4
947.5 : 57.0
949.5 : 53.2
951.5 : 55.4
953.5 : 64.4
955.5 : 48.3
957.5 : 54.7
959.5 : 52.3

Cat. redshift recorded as 0.333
